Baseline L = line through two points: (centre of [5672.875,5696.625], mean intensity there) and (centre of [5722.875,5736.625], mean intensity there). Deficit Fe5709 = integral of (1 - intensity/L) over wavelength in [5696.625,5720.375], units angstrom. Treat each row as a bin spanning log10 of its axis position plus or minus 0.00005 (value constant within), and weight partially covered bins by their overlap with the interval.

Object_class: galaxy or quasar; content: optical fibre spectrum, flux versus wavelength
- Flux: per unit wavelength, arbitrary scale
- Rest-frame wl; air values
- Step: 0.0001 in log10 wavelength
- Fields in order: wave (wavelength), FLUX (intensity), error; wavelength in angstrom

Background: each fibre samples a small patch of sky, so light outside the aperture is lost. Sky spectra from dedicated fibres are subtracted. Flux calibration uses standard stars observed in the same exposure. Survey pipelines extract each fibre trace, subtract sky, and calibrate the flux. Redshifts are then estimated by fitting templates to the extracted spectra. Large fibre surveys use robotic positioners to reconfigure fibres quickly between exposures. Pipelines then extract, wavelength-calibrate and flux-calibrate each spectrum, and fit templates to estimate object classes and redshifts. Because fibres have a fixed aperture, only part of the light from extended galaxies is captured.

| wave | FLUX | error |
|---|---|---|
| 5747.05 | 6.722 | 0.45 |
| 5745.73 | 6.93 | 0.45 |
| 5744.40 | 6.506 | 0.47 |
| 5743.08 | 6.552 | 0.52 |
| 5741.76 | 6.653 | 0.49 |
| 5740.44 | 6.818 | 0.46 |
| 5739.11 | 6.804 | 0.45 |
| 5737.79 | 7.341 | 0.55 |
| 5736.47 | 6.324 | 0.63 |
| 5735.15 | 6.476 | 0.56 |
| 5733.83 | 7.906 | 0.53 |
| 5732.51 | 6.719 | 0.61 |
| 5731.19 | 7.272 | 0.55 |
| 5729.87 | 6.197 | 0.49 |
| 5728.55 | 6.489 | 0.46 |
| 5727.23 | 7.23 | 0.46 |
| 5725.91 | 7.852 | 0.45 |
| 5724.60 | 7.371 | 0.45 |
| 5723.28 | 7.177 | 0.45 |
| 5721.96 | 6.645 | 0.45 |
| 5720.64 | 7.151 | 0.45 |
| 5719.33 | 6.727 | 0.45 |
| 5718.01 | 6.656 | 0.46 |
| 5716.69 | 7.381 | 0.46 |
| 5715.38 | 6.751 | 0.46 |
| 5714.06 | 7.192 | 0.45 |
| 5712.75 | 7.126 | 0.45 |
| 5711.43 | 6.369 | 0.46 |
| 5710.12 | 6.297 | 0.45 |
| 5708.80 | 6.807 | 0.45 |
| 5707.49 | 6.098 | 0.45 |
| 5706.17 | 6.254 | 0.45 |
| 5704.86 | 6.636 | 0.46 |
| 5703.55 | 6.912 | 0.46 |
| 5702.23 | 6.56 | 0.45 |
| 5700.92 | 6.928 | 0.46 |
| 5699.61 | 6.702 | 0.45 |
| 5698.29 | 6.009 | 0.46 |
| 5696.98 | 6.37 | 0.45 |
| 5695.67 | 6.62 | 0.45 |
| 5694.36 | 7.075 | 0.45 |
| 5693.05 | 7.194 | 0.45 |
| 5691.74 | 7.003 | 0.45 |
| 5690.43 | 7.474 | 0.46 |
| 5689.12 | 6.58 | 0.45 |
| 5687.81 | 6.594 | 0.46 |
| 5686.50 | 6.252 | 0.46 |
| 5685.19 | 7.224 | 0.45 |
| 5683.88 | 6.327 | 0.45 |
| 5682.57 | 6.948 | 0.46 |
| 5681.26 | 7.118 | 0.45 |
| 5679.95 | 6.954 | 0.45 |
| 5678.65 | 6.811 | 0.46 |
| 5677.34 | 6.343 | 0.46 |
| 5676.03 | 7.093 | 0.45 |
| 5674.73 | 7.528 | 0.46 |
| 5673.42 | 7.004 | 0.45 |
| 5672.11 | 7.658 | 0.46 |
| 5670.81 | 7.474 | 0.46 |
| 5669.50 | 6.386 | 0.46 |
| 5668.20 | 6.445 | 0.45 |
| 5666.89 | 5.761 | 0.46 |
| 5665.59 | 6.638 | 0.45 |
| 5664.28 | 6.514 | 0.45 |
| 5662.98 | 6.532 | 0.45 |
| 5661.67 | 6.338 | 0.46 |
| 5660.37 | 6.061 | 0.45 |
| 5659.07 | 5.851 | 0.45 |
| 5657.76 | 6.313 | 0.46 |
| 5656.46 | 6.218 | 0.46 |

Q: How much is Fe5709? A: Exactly 1.0 angstrom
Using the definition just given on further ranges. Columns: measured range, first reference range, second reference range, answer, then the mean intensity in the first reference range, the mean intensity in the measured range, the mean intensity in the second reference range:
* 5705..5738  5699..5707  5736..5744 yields -0.8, 6.65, 6.86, 6.75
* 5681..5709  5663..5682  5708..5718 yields 0.5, 6.83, 6.71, 6.83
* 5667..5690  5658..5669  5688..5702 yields -1.2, 6.27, 6.85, 6.78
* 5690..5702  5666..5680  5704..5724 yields 0.0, 6.86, 6.8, 6.76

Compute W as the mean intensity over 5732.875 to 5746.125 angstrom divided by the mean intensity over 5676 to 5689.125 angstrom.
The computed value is 1.0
